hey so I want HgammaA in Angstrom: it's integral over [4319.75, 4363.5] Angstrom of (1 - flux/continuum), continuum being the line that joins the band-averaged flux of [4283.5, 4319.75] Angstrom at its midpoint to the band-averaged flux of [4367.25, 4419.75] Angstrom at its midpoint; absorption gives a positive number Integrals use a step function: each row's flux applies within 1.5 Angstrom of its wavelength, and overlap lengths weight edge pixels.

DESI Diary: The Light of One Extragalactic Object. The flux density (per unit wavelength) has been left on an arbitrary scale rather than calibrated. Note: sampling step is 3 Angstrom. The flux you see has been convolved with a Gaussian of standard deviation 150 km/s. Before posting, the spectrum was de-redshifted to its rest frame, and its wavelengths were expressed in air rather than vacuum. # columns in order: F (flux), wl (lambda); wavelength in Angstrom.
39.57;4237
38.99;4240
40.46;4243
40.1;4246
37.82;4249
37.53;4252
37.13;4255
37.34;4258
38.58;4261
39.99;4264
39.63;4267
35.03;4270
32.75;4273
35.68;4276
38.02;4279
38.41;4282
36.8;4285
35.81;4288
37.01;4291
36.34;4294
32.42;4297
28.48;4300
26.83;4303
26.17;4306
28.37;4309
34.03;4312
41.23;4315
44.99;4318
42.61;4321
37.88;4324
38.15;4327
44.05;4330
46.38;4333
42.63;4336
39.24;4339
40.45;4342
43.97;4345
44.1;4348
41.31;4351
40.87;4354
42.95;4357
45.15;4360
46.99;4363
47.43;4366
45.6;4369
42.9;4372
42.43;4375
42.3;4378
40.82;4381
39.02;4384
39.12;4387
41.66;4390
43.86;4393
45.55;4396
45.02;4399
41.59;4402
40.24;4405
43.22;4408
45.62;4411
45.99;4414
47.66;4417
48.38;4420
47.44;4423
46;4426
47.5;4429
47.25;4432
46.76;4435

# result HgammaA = -4.91 Angstrom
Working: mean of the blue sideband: 34.1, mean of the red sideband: 43.2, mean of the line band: 42.3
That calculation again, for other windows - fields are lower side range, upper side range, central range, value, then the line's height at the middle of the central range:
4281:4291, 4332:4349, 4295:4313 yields 4.3 Angstrom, 38.8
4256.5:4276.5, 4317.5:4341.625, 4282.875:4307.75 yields 4.2 Angstrom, 39.2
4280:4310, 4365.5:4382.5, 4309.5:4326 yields -1.6 Angstrom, 35.9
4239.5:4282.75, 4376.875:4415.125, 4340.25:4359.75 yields -0.7 Angstrom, 41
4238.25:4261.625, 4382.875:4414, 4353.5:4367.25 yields -1.1 Angstrom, 41.6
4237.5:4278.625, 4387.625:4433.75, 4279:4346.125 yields 5.1 Angstrom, 40.4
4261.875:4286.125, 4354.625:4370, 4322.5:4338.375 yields 0.3 Angstrom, 42.4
